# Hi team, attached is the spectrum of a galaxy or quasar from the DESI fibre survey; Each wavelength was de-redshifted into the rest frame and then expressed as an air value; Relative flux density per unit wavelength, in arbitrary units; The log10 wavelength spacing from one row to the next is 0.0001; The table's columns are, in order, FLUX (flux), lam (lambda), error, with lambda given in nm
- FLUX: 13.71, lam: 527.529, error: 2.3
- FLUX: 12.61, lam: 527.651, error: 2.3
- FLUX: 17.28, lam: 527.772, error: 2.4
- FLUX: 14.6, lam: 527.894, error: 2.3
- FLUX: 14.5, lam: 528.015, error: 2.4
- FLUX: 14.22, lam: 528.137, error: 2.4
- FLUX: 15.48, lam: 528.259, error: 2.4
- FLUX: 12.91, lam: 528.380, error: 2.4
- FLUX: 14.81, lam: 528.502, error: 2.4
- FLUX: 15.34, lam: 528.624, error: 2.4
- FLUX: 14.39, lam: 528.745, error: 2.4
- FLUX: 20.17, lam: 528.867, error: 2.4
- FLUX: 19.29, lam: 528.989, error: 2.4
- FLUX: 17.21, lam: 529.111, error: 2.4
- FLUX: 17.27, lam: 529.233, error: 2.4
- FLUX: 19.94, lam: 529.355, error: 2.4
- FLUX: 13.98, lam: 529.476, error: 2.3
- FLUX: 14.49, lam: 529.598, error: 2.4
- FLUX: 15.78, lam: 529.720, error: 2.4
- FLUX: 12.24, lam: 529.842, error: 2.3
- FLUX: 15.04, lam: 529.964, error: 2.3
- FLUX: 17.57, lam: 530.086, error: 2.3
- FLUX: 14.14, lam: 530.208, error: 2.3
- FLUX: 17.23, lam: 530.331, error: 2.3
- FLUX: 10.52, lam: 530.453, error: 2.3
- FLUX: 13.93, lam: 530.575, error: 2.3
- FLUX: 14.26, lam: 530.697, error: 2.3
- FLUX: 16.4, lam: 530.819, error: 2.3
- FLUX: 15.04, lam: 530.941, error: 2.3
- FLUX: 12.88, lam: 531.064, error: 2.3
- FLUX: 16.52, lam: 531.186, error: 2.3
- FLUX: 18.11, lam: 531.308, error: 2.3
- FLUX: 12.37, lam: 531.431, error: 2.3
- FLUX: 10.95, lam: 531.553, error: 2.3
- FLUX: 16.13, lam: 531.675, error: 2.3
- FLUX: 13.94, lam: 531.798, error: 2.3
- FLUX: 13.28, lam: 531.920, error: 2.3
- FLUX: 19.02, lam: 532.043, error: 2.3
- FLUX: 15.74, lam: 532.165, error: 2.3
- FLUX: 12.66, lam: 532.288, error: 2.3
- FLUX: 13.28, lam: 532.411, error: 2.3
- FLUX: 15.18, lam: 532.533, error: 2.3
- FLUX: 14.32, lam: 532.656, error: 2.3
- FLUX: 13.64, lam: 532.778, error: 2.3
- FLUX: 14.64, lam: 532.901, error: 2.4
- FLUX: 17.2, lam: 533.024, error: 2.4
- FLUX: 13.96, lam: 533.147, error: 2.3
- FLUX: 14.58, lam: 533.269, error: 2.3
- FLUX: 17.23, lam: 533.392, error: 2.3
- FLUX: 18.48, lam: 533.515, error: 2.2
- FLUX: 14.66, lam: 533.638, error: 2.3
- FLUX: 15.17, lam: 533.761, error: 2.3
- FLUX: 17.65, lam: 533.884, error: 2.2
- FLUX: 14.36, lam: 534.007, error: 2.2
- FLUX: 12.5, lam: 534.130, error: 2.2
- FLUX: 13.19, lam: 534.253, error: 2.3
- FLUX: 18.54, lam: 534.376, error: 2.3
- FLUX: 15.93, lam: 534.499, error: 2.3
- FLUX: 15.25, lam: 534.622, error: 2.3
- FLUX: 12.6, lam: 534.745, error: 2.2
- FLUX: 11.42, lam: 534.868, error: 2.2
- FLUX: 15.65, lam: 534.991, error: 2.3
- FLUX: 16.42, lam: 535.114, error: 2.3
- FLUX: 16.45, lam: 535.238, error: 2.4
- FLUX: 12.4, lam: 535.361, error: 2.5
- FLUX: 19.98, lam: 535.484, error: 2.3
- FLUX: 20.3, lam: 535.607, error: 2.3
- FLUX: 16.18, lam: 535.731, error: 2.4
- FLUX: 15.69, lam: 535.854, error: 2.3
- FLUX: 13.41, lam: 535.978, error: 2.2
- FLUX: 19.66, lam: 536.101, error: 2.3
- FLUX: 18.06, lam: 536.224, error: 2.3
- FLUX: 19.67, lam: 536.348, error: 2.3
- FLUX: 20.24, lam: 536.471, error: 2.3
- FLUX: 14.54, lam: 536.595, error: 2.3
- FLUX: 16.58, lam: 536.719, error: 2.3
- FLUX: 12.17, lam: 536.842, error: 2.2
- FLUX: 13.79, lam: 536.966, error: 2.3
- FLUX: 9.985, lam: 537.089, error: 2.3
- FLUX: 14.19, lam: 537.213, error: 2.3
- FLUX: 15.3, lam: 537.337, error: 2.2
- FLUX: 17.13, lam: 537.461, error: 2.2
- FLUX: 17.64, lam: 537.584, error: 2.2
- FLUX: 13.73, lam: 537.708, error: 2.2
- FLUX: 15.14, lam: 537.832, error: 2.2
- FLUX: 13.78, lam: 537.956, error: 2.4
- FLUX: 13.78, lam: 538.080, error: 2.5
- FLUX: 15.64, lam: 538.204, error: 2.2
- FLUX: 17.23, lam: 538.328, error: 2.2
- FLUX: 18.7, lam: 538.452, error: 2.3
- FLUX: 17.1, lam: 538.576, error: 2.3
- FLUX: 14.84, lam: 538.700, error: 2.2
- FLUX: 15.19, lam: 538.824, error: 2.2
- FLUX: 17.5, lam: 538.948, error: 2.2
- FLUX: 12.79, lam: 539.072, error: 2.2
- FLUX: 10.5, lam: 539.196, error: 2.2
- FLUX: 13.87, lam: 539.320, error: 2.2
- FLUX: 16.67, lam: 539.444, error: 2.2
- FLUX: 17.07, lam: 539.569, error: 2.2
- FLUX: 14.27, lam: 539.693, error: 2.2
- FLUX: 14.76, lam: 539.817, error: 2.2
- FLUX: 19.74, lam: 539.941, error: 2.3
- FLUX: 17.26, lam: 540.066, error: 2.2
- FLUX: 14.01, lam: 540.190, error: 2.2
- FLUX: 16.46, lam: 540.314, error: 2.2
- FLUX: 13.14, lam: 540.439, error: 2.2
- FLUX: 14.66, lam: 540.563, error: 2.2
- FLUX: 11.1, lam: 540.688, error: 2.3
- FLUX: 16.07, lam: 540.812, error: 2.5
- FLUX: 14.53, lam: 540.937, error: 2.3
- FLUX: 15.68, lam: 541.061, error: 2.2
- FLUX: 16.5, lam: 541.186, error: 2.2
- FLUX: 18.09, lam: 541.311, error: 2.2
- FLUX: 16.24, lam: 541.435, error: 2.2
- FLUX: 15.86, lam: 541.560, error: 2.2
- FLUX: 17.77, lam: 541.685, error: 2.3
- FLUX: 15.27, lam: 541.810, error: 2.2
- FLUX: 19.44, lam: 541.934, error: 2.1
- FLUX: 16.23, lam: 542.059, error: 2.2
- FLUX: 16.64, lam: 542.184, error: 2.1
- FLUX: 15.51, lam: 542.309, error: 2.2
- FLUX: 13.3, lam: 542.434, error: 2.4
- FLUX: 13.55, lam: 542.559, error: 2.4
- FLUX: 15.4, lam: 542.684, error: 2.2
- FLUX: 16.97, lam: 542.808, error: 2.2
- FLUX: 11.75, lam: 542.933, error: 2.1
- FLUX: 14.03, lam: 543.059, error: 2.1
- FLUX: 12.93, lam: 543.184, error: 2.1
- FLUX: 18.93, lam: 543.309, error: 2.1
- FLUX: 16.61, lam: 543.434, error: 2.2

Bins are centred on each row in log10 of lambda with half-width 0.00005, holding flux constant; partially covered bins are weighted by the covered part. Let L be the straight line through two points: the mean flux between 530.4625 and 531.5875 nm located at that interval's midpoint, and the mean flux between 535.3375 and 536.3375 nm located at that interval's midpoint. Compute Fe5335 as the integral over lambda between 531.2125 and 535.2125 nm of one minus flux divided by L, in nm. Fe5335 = 0.18 nm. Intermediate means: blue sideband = 14.4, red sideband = 17.3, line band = 15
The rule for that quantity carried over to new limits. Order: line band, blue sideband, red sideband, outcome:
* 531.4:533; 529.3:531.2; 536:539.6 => 0.08 nm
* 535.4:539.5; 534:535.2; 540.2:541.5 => -0.24 nm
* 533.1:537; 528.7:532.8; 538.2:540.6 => -0.12 nm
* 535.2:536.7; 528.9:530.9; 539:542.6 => -0.16 nm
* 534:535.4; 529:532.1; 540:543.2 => 0.06 nm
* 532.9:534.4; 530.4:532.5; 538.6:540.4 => -0.08 nm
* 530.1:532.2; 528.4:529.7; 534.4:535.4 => 0.15 nm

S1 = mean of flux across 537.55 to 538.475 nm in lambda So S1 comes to 15.5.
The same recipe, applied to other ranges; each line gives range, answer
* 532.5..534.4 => 15.3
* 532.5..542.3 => 15.6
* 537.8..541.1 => 15.2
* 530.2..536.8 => 15.4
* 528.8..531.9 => 15.4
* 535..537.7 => 16.1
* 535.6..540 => 15.7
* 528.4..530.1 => 16.1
